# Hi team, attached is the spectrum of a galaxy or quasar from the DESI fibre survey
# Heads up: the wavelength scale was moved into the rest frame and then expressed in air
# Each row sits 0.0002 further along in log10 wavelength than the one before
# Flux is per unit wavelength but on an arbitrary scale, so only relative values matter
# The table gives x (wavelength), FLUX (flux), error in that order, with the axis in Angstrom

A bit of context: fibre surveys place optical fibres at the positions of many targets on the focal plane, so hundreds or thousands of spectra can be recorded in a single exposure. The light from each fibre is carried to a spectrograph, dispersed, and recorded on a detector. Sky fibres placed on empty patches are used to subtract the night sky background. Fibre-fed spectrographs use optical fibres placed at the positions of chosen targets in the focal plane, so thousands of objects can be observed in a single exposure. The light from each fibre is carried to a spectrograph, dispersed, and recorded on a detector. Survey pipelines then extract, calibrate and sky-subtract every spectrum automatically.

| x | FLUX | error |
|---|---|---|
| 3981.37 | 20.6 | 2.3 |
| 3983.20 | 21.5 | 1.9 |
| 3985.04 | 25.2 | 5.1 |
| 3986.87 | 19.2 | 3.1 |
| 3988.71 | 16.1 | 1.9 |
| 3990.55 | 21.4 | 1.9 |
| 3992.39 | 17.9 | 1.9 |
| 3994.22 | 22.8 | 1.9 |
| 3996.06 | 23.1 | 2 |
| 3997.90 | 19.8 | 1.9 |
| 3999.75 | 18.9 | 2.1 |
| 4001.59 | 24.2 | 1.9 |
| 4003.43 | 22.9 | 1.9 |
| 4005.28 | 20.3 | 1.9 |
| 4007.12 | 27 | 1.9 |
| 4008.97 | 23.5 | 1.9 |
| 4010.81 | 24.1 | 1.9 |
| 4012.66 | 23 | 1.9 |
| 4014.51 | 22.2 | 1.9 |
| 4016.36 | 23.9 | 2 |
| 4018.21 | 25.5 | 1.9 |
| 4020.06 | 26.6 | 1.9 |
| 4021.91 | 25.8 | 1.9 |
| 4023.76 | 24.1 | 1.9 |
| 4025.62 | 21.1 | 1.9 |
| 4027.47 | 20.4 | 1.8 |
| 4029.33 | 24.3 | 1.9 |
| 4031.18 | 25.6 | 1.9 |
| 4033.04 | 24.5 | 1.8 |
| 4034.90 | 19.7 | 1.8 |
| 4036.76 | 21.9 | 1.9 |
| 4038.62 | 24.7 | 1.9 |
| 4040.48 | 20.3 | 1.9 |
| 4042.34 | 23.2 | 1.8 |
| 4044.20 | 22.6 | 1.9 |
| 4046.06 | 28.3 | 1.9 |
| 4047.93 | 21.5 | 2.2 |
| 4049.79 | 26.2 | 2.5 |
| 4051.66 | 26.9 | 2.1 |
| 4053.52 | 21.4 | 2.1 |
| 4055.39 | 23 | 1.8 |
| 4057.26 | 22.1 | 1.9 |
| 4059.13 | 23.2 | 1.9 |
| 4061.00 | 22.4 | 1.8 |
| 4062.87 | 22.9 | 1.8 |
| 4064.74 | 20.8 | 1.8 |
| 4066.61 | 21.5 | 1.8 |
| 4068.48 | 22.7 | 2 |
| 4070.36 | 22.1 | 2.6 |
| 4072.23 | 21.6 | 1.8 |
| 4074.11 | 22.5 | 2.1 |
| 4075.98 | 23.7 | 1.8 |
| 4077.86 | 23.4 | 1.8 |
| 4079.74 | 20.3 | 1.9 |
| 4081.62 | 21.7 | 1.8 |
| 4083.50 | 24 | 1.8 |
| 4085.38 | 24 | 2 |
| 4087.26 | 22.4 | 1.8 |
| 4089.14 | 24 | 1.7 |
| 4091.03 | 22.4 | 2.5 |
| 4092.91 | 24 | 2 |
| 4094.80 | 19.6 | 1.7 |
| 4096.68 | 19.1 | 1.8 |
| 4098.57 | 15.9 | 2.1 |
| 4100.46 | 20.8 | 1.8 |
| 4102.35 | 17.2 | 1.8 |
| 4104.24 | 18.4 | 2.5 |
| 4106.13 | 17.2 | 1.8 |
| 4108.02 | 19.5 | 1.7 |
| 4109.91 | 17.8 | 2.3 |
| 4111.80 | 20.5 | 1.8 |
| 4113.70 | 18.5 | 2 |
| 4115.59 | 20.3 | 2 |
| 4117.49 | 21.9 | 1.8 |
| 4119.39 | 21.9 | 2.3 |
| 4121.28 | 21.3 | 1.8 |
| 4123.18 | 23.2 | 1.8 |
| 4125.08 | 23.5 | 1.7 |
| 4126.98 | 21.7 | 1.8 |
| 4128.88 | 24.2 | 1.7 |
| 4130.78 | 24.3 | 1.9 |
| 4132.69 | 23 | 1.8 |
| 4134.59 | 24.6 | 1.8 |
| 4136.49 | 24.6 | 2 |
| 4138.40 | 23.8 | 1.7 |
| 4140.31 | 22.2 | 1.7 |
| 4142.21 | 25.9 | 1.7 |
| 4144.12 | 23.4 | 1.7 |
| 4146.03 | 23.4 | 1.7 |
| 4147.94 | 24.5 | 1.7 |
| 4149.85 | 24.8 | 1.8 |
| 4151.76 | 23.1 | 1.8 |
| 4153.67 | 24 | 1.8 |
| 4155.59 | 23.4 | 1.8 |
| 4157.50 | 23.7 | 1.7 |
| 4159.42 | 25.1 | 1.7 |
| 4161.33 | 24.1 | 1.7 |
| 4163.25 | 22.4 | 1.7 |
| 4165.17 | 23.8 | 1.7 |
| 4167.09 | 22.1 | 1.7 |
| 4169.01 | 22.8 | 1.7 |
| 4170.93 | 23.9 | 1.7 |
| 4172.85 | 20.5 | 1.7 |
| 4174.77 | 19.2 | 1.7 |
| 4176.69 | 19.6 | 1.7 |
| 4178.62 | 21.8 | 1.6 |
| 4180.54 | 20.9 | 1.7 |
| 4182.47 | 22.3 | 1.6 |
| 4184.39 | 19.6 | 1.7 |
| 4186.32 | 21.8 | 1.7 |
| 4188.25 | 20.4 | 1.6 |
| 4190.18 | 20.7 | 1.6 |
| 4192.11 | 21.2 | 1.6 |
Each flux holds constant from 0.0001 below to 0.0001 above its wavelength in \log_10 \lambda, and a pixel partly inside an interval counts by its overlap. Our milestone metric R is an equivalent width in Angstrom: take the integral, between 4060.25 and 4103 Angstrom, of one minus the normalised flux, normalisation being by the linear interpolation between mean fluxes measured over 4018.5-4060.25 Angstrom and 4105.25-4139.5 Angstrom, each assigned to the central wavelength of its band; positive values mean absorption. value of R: 1.76 Angstrom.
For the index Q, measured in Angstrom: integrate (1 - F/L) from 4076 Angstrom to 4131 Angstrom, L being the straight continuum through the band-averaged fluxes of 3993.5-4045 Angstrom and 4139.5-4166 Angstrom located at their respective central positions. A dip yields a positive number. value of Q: 5.7 Angstrom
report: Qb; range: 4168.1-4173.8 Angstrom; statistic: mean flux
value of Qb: 22.4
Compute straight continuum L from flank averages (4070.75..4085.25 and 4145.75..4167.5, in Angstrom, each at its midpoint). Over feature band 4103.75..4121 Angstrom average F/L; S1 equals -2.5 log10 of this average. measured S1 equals 0.174 mag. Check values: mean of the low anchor 22.5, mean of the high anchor 23.7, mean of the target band 19.7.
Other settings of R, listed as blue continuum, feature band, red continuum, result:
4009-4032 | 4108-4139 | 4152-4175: 1.6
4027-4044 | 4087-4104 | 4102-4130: 0.6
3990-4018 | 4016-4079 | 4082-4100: -3.3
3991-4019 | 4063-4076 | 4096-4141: -0.2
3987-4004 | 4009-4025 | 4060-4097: -2.4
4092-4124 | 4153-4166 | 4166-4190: -1.8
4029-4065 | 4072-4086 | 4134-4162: 0.5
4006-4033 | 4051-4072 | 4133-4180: 1.1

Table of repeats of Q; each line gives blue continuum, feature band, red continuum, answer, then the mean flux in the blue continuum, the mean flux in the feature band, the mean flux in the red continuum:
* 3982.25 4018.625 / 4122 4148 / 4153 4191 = -1.9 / 22.1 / 23.7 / 22.1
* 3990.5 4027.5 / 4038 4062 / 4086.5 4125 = -1.9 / 22.9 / 23.5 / 20.4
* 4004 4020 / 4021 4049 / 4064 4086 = 0.1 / 23.8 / 23.2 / 22.4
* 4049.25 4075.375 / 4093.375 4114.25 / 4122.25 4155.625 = 4.1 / 22.8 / 18.7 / 23.8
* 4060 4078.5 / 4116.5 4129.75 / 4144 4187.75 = 0.0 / 22.4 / 22.5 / 22.6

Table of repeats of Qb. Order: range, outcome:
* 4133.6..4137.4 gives 24.6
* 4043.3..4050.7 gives 24.7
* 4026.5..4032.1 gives 23.4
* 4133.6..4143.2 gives 24.2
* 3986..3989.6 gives 17.6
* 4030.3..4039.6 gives 23.2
